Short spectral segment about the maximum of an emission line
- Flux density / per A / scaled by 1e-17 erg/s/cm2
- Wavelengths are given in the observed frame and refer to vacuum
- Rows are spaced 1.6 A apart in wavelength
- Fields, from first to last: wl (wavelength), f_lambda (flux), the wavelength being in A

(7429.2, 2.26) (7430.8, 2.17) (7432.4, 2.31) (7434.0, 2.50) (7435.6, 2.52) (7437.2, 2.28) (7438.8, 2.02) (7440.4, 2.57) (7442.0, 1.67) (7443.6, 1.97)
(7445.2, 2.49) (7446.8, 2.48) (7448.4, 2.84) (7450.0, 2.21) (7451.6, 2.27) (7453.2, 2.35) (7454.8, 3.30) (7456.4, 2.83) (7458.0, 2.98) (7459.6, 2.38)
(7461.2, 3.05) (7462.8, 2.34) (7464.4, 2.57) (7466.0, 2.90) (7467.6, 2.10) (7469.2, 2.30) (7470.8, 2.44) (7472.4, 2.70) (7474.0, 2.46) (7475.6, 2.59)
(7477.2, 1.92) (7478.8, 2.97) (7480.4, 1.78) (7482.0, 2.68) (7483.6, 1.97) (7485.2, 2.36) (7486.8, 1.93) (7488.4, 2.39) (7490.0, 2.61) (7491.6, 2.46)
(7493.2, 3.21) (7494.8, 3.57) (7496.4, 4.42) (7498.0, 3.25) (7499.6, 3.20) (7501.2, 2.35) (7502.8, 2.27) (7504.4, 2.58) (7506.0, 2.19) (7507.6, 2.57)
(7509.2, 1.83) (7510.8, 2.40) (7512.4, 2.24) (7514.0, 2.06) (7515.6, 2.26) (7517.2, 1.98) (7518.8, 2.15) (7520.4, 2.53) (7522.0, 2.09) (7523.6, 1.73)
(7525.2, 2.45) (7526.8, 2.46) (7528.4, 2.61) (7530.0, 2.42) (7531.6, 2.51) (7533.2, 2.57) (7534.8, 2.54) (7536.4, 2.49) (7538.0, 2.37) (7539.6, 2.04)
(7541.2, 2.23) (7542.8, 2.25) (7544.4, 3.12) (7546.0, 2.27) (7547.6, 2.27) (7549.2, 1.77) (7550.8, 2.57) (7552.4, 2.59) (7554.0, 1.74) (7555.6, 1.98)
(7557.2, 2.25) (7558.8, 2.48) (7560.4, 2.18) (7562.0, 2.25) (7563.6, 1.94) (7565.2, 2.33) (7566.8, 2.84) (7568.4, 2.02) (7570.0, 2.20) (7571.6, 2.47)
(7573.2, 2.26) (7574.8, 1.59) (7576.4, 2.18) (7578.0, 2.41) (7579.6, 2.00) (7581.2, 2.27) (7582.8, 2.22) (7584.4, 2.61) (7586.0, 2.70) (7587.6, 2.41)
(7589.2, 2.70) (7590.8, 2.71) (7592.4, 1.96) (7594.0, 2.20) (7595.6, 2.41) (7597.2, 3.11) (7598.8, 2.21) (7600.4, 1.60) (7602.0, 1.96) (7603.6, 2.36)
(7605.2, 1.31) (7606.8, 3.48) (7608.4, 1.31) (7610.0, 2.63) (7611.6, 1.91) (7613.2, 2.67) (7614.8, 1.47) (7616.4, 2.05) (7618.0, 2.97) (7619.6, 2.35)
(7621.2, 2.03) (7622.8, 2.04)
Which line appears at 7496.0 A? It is [N II]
